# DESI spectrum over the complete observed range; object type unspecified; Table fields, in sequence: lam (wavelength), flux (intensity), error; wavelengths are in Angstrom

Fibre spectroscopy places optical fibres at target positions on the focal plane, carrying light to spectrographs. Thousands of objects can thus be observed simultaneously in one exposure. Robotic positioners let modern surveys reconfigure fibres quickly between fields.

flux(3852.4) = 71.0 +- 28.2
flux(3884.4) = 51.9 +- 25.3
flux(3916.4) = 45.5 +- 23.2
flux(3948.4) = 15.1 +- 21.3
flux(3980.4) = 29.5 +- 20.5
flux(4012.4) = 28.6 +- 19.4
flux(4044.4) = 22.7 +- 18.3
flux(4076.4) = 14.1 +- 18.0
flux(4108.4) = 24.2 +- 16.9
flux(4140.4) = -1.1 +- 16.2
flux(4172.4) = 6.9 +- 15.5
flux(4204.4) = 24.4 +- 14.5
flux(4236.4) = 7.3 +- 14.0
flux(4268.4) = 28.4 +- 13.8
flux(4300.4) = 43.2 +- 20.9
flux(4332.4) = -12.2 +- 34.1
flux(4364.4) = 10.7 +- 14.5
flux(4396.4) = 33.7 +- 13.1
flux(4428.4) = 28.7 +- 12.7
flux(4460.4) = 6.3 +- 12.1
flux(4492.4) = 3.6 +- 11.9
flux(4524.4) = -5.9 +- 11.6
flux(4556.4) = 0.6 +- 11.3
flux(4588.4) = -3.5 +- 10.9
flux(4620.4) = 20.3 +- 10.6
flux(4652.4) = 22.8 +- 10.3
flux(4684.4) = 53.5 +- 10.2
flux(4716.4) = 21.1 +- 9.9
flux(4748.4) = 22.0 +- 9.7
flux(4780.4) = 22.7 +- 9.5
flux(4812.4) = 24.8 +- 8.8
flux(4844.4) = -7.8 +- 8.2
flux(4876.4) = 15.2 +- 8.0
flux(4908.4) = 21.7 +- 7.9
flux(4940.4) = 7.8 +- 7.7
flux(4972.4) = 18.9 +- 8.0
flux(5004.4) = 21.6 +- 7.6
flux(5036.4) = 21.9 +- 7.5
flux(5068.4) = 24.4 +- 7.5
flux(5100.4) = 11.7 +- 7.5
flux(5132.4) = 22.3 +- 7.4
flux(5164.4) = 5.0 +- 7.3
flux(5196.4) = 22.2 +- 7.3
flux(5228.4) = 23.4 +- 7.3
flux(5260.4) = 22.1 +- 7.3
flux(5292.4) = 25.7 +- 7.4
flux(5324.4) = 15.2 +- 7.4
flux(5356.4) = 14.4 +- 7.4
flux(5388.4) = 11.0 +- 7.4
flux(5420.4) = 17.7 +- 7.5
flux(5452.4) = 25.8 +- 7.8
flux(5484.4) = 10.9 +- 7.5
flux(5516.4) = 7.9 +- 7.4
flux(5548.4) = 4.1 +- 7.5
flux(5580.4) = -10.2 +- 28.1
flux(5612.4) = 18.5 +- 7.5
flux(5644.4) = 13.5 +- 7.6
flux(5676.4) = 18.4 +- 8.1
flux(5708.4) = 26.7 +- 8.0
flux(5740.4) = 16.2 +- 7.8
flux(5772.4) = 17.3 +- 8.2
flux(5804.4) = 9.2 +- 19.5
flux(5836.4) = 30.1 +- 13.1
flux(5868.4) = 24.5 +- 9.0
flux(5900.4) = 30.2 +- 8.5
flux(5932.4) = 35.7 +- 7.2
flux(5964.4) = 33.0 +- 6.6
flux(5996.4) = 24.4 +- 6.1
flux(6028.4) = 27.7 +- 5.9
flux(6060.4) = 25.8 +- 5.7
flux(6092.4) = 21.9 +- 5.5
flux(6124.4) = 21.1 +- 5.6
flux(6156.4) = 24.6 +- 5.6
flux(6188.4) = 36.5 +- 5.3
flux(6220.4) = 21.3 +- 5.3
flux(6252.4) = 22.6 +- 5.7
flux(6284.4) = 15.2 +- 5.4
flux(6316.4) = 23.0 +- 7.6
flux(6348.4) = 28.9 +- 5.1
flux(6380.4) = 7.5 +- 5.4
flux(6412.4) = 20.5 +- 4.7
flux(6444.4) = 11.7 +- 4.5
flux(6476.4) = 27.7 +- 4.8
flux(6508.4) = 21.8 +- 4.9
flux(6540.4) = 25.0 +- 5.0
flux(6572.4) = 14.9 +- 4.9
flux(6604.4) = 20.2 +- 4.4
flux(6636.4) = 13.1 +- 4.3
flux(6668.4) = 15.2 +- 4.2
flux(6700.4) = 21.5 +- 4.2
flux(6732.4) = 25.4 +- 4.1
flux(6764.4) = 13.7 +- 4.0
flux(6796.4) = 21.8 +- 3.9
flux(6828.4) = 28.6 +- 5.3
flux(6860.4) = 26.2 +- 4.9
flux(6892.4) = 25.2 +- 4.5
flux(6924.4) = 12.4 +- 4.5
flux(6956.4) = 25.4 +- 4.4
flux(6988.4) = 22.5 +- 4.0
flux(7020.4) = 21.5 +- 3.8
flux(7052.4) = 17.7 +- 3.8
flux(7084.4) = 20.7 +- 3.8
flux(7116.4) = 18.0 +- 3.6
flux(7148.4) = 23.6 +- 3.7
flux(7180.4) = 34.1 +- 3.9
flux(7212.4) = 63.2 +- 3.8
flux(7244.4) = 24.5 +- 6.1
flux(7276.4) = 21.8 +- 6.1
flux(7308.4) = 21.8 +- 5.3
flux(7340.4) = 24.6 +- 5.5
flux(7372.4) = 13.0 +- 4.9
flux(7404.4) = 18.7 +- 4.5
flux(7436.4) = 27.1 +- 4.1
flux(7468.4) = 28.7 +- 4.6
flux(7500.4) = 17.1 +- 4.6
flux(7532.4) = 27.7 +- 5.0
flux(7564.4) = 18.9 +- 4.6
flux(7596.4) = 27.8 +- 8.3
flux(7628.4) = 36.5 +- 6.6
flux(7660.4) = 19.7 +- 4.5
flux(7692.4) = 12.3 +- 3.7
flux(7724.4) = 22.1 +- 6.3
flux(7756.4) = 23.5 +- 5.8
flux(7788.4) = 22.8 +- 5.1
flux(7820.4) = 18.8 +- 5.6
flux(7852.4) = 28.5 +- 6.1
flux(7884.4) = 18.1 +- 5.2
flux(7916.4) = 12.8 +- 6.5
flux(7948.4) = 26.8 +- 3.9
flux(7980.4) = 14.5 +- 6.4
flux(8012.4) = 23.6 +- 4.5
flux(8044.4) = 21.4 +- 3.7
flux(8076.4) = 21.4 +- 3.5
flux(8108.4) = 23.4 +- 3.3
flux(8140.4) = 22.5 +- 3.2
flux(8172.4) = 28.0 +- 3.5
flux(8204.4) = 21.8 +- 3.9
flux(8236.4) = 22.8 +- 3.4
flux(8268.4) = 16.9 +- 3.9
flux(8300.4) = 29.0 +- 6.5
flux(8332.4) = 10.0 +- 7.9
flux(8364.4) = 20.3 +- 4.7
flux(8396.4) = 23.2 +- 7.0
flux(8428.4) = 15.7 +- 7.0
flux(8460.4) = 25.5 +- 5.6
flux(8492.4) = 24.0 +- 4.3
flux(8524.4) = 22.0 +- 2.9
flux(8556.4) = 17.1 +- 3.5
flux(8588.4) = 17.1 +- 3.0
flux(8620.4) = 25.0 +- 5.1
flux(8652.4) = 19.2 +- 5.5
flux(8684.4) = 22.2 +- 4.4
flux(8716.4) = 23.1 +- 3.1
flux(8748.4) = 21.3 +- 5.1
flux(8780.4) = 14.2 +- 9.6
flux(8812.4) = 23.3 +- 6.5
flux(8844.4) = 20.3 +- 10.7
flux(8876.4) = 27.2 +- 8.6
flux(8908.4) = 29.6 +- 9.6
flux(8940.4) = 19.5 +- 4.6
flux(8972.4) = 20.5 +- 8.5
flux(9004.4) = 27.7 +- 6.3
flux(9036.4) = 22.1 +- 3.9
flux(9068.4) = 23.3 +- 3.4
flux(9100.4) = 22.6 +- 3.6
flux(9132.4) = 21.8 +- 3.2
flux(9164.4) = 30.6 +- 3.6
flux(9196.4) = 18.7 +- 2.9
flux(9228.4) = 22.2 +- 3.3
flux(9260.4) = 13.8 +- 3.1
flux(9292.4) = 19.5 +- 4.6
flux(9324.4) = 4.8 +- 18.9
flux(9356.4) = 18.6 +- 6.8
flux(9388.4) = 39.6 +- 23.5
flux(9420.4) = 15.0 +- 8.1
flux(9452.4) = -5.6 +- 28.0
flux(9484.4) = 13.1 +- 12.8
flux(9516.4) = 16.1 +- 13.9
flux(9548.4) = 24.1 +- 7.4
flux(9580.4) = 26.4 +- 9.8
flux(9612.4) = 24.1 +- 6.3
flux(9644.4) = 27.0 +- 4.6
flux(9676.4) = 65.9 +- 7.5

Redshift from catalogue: 0.93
